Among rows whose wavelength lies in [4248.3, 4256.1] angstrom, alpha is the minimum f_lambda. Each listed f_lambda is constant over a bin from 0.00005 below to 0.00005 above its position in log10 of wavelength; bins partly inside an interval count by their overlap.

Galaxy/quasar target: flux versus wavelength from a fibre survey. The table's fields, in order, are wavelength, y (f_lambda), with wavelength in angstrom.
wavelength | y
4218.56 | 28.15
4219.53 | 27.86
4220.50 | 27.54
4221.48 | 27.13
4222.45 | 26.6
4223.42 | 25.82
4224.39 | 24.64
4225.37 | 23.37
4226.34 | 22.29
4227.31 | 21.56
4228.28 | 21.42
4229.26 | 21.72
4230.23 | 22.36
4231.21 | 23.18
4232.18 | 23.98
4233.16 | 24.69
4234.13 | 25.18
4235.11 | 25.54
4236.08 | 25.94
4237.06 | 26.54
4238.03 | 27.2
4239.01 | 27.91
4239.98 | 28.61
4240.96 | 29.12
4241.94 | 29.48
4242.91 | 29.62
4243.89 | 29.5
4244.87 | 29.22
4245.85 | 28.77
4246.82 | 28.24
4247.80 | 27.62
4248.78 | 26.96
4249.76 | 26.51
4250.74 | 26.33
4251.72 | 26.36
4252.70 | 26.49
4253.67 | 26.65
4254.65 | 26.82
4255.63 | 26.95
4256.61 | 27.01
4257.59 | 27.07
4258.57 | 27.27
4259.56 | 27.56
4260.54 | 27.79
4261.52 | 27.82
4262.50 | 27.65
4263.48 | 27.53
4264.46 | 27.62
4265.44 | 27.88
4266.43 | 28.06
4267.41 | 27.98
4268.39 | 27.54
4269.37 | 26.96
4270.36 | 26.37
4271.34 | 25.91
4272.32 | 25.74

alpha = 26.33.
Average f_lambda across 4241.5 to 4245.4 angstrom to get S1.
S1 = 29.4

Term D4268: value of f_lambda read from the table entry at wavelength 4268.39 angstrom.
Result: 27.54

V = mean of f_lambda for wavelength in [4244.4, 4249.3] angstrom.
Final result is 28.1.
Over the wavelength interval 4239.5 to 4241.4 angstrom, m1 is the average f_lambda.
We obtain 28.8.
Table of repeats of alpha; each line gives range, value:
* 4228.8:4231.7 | 21.72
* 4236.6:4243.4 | 26.54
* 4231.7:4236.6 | 23.98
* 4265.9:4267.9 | 27.98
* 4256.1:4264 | 27.01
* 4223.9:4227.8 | 21.56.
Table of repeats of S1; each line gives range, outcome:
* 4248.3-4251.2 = 26.6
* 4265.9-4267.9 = 28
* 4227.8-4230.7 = 21.8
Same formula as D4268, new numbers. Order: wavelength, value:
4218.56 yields 28.15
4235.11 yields 25.54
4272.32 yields 25.74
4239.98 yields 28.61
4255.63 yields 26.95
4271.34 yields 25.91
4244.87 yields 29.22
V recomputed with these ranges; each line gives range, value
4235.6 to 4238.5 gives 26.6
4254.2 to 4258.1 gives 27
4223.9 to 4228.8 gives 22.6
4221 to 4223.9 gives 26.6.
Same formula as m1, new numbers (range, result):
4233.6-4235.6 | 25.4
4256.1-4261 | 27.3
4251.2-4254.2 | 26.6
